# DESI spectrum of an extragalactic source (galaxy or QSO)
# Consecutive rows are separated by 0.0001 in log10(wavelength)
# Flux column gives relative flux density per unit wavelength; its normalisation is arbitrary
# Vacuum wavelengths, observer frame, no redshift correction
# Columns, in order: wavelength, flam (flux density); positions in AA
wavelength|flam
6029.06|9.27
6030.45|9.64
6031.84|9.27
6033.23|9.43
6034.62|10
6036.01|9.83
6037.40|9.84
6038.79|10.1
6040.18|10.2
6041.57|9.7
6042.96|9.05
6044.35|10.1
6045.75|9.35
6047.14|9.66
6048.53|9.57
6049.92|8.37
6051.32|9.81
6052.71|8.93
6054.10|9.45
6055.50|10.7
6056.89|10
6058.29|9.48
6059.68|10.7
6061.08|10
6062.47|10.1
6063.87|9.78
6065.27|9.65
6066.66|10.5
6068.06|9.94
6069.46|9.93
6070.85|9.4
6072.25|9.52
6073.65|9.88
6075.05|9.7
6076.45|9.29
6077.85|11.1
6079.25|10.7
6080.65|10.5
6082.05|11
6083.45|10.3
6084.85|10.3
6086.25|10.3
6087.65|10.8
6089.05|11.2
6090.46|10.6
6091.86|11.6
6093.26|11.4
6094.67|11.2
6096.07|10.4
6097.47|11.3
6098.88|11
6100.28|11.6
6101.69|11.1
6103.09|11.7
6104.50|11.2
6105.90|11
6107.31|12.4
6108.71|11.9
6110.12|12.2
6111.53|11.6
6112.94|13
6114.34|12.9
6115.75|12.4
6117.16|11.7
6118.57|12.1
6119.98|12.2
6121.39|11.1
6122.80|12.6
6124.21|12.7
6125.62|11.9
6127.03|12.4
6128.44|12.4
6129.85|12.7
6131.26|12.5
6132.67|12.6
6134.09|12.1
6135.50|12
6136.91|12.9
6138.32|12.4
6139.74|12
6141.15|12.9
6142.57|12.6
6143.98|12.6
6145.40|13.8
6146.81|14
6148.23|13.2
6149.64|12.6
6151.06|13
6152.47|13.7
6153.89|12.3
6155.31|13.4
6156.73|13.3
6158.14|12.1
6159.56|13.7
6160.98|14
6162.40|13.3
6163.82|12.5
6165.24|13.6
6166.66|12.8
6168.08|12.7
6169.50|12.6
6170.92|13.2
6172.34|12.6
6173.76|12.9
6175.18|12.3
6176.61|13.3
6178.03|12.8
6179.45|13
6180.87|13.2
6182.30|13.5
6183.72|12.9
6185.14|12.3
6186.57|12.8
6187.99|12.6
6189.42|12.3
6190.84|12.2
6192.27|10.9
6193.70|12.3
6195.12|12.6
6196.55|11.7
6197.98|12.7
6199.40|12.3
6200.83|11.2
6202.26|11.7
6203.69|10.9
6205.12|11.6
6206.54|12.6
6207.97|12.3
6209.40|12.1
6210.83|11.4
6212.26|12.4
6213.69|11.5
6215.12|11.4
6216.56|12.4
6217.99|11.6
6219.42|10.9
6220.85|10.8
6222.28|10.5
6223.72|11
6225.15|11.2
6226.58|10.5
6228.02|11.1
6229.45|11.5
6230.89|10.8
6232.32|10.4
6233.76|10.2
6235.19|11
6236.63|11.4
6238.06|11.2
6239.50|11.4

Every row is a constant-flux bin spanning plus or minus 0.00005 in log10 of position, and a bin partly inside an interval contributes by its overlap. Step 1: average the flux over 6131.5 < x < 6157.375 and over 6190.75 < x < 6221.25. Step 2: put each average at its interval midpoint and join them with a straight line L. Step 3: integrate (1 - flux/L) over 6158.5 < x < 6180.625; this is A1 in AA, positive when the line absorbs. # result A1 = -1.1 AA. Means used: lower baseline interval 12.8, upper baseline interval 11.8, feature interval 13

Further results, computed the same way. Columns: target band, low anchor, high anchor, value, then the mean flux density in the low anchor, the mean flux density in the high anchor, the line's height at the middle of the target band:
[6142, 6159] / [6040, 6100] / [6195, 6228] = -3.23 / 10.2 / 11.6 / 11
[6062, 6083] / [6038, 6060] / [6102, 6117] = 1.02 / 9.68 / 12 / 10.6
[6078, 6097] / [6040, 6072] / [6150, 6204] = -0.54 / 9.75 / 12.7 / 10.5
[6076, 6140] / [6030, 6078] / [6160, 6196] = -3.16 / 9.76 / 12.8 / 11.1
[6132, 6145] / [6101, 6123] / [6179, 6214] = -0.51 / 11.9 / 12.2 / 12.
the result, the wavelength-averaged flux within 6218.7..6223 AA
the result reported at 10.7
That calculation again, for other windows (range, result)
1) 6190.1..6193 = 11.5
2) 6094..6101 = 11.1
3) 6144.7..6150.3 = 13.4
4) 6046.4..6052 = 9.35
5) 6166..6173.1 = 12.8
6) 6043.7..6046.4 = 9.7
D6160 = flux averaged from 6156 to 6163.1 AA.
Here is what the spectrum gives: 13.3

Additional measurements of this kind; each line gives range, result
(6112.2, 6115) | 13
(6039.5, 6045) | 9.77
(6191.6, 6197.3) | 11.9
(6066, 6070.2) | 10.1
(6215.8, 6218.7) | 12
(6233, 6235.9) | 10.6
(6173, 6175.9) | 12.6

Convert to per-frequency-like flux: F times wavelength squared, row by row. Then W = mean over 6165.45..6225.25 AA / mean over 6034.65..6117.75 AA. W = 1.20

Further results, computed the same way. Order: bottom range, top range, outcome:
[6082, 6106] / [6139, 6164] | 1.21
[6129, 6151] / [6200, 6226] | 0.93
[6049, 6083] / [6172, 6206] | 1.29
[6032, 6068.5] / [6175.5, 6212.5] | 1.32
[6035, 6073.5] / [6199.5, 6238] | 1.22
